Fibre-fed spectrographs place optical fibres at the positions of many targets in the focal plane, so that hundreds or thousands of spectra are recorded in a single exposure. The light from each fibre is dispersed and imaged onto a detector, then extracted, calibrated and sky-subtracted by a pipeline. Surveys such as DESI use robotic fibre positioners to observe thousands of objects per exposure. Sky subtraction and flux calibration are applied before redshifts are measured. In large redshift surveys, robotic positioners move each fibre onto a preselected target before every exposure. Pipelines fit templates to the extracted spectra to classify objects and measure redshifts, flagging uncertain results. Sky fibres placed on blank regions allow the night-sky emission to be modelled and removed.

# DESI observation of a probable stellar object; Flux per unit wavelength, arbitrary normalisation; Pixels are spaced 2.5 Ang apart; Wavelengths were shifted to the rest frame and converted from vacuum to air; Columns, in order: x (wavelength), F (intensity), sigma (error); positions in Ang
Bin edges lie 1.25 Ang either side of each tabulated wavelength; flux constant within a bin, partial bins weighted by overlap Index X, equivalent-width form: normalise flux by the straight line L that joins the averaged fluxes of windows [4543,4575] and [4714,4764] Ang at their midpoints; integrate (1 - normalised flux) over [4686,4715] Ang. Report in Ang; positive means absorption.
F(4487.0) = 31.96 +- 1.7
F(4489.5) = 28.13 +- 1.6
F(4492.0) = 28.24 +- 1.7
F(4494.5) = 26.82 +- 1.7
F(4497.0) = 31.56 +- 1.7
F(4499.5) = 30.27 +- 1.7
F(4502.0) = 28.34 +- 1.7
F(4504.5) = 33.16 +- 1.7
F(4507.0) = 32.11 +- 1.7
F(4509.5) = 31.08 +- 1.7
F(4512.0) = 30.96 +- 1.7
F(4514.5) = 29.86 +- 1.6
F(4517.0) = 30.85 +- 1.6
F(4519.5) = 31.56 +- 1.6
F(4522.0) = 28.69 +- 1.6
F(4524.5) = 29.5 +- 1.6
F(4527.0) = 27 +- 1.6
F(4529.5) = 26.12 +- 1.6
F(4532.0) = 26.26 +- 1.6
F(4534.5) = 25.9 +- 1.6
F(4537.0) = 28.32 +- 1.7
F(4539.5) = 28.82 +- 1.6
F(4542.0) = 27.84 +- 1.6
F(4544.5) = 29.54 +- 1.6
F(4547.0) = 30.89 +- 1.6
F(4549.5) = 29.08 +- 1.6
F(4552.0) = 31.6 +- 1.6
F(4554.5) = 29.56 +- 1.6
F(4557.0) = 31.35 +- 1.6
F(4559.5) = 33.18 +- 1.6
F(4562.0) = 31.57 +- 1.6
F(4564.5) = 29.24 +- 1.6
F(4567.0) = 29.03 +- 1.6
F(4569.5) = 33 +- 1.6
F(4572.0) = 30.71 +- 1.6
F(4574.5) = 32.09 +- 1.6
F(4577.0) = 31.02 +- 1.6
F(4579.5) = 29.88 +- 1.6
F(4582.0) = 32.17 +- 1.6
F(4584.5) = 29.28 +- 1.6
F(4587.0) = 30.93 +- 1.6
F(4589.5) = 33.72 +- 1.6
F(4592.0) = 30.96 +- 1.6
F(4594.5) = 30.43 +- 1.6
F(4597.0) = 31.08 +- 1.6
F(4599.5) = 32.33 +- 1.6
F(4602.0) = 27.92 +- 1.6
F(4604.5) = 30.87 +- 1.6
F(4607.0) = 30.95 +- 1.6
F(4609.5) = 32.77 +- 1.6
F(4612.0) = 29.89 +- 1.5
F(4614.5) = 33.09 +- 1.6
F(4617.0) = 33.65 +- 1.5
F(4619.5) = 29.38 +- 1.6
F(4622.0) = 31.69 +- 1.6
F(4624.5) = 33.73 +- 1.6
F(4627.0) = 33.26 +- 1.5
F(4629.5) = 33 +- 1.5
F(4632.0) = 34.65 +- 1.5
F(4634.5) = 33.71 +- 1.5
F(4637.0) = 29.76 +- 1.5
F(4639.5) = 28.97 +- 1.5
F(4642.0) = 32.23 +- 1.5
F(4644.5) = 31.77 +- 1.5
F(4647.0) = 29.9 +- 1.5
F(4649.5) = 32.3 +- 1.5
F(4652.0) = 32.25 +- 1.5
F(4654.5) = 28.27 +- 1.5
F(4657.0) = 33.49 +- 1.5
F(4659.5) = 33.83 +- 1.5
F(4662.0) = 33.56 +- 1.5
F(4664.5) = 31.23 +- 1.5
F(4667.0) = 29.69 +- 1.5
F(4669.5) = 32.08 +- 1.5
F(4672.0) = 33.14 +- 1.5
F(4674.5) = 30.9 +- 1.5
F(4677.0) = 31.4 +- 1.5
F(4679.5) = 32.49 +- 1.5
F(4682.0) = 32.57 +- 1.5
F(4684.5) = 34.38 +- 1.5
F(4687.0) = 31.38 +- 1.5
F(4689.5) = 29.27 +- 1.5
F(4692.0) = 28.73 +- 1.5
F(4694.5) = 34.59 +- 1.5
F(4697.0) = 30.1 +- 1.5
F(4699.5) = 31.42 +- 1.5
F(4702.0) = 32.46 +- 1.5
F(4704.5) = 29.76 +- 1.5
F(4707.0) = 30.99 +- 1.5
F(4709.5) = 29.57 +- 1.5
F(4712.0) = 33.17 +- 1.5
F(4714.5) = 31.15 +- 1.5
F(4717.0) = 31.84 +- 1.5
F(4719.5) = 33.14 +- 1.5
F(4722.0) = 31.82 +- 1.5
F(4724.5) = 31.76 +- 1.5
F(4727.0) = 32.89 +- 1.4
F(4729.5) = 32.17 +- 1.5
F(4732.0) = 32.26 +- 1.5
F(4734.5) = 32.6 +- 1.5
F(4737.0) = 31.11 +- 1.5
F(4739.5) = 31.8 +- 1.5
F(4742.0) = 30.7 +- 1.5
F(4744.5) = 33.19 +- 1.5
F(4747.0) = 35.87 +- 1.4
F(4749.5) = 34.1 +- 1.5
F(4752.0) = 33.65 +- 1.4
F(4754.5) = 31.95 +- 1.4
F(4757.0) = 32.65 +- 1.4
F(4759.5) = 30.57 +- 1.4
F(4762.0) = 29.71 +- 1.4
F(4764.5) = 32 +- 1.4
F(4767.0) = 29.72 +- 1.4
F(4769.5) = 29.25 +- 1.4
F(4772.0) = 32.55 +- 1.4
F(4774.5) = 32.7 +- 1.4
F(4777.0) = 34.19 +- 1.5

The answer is 0.8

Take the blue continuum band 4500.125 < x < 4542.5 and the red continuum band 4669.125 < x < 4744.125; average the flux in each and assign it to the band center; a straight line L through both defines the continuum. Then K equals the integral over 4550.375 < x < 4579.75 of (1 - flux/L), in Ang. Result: -1.2 Ang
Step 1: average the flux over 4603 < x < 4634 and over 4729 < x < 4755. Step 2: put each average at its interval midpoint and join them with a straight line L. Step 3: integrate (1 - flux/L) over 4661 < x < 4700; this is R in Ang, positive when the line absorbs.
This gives 1.0 Ang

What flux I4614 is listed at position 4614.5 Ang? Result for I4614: 33.09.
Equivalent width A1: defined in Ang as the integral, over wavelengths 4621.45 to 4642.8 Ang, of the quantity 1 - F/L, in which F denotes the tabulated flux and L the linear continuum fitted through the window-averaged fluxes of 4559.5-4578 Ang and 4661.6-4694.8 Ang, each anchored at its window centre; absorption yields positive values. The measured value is -0.6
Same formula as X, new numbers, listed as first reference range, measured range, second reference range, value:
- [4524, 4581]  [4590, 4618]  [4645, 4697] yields -0.70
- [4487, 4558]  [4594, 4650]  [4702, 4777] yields -1.91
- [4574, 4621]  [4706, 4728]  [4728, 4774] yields 0.01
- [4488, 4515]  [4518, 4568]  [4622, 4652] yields 2.34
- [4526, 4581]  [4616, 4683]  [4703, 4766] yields -2.27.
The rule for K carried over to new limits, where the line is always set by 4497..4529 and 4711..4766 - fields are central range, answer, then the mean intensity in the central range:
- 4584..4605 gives 0.1 Ang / 30.9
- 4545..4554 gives 0.1 Ang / 30.4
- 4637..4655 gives 0.3 Ang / 30.8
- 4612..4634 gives -1.0 Ang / 32.7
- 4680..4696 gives 0.0 Ang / 31.8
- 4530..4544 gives 1.4 Ang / 27.5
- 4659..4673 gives -0.2 Ang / 32.2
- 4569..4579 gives -0.2 Ang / 31.5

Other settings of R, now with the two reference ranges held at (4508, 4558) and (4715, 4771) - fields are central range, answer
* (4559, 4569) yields -0.4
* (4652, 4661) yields -0.3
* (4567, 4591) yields -1.2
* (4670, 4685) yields -0.6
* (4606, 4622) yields -0.7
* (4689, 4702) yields 0.1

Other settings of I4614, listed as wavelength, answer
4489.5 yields 28.13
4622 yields 31.69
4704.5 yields 29.76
